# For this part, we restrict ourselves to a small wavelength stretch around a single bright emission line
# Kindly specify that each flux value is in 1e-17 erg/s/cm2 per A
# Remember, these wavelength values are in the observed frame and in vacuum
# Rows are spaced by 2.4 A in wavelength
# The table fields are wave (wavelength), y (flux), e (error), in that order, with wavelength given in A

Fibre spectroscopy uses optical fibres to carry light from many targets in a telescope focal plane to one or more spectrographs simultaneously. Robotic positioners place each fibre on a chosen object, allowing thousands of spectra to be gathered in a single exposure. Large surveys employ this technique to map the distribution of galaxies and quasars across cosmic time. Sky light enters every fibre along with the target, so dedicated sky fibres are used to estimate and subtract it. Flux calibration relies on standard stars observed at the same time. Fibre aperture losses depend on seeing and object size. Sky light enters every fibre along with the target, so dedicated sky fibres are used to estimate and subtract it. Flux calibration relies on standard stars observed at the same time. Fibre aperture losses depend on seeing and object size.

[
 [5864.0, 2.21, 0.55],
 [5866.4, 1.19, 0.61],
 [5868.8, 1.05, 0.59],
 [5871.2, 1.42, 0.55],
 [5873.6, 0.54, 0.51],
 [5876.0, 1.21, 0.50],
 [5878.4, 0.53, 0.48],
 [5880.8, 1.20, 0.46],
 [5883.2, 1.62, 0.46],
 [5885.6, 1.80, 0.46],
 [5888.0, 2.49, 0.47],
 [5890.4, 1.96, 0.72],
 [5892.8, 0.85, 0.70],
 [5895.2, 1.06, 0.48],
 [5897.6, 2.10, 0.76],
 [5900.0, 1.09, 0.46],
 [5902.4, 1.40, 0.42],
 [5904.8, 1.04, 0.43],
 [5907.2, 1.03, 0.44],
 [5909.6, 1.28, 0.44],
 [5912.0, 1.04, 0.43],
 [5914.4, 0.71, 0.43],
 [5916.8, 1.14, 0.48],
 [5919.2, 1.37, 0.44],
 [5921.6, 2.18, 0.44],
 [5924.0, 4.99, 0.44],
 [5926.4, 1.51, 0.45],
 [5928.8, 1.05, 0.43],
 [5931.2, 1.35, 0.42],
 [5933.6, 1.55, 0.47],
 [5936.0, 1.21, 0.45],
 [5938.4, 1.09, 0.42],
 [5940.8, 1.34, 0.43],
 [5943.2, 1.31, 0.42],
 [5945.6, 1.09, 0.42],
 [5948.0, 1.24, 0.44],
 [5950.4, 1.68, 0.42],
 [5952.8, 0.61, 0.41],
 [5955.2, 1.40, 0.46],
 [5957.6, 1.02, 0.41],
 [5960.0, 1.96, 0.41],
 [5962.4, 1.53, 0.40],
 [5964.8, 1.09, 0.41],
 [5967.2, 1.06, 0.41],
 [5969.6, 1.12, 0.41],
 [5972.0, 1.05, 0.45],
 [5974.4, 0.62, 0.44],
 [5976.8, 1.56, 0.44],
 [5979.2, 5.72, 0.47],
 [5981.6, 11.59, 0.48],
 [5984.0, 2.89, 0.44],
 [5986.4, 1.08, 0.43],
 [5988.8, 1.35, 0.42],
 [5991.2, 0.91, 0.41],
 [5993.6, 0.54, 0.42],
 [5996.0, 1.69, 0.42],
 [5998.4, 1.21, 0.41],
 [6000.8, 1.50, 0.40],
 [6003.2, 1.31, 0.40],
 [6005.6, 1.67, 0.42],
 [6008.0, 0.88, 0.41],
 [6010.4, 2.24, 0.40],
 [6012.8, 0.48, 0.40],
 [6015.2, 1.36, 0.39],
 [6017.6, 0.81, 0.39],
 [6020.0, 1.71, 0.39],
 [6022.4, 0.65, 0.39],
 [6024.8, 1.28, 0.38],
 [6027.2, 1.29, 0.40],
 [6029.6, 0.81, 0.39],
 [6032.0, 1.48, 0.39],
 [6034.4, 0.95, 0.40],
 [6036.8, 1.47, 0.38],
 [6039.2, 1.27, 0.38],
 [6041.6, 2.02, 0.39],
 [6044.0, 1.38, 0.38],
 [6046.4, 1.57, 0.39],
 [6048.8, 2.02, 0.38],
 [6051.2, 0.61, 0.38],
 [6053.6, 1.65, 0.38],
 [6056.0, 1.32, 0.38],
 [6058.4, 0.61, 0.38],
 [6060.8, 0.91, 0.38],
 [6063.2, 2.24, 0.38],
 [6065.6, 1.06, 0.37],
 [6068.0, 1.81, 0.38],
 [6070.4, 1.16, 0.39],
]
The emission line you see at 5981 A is [O III]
